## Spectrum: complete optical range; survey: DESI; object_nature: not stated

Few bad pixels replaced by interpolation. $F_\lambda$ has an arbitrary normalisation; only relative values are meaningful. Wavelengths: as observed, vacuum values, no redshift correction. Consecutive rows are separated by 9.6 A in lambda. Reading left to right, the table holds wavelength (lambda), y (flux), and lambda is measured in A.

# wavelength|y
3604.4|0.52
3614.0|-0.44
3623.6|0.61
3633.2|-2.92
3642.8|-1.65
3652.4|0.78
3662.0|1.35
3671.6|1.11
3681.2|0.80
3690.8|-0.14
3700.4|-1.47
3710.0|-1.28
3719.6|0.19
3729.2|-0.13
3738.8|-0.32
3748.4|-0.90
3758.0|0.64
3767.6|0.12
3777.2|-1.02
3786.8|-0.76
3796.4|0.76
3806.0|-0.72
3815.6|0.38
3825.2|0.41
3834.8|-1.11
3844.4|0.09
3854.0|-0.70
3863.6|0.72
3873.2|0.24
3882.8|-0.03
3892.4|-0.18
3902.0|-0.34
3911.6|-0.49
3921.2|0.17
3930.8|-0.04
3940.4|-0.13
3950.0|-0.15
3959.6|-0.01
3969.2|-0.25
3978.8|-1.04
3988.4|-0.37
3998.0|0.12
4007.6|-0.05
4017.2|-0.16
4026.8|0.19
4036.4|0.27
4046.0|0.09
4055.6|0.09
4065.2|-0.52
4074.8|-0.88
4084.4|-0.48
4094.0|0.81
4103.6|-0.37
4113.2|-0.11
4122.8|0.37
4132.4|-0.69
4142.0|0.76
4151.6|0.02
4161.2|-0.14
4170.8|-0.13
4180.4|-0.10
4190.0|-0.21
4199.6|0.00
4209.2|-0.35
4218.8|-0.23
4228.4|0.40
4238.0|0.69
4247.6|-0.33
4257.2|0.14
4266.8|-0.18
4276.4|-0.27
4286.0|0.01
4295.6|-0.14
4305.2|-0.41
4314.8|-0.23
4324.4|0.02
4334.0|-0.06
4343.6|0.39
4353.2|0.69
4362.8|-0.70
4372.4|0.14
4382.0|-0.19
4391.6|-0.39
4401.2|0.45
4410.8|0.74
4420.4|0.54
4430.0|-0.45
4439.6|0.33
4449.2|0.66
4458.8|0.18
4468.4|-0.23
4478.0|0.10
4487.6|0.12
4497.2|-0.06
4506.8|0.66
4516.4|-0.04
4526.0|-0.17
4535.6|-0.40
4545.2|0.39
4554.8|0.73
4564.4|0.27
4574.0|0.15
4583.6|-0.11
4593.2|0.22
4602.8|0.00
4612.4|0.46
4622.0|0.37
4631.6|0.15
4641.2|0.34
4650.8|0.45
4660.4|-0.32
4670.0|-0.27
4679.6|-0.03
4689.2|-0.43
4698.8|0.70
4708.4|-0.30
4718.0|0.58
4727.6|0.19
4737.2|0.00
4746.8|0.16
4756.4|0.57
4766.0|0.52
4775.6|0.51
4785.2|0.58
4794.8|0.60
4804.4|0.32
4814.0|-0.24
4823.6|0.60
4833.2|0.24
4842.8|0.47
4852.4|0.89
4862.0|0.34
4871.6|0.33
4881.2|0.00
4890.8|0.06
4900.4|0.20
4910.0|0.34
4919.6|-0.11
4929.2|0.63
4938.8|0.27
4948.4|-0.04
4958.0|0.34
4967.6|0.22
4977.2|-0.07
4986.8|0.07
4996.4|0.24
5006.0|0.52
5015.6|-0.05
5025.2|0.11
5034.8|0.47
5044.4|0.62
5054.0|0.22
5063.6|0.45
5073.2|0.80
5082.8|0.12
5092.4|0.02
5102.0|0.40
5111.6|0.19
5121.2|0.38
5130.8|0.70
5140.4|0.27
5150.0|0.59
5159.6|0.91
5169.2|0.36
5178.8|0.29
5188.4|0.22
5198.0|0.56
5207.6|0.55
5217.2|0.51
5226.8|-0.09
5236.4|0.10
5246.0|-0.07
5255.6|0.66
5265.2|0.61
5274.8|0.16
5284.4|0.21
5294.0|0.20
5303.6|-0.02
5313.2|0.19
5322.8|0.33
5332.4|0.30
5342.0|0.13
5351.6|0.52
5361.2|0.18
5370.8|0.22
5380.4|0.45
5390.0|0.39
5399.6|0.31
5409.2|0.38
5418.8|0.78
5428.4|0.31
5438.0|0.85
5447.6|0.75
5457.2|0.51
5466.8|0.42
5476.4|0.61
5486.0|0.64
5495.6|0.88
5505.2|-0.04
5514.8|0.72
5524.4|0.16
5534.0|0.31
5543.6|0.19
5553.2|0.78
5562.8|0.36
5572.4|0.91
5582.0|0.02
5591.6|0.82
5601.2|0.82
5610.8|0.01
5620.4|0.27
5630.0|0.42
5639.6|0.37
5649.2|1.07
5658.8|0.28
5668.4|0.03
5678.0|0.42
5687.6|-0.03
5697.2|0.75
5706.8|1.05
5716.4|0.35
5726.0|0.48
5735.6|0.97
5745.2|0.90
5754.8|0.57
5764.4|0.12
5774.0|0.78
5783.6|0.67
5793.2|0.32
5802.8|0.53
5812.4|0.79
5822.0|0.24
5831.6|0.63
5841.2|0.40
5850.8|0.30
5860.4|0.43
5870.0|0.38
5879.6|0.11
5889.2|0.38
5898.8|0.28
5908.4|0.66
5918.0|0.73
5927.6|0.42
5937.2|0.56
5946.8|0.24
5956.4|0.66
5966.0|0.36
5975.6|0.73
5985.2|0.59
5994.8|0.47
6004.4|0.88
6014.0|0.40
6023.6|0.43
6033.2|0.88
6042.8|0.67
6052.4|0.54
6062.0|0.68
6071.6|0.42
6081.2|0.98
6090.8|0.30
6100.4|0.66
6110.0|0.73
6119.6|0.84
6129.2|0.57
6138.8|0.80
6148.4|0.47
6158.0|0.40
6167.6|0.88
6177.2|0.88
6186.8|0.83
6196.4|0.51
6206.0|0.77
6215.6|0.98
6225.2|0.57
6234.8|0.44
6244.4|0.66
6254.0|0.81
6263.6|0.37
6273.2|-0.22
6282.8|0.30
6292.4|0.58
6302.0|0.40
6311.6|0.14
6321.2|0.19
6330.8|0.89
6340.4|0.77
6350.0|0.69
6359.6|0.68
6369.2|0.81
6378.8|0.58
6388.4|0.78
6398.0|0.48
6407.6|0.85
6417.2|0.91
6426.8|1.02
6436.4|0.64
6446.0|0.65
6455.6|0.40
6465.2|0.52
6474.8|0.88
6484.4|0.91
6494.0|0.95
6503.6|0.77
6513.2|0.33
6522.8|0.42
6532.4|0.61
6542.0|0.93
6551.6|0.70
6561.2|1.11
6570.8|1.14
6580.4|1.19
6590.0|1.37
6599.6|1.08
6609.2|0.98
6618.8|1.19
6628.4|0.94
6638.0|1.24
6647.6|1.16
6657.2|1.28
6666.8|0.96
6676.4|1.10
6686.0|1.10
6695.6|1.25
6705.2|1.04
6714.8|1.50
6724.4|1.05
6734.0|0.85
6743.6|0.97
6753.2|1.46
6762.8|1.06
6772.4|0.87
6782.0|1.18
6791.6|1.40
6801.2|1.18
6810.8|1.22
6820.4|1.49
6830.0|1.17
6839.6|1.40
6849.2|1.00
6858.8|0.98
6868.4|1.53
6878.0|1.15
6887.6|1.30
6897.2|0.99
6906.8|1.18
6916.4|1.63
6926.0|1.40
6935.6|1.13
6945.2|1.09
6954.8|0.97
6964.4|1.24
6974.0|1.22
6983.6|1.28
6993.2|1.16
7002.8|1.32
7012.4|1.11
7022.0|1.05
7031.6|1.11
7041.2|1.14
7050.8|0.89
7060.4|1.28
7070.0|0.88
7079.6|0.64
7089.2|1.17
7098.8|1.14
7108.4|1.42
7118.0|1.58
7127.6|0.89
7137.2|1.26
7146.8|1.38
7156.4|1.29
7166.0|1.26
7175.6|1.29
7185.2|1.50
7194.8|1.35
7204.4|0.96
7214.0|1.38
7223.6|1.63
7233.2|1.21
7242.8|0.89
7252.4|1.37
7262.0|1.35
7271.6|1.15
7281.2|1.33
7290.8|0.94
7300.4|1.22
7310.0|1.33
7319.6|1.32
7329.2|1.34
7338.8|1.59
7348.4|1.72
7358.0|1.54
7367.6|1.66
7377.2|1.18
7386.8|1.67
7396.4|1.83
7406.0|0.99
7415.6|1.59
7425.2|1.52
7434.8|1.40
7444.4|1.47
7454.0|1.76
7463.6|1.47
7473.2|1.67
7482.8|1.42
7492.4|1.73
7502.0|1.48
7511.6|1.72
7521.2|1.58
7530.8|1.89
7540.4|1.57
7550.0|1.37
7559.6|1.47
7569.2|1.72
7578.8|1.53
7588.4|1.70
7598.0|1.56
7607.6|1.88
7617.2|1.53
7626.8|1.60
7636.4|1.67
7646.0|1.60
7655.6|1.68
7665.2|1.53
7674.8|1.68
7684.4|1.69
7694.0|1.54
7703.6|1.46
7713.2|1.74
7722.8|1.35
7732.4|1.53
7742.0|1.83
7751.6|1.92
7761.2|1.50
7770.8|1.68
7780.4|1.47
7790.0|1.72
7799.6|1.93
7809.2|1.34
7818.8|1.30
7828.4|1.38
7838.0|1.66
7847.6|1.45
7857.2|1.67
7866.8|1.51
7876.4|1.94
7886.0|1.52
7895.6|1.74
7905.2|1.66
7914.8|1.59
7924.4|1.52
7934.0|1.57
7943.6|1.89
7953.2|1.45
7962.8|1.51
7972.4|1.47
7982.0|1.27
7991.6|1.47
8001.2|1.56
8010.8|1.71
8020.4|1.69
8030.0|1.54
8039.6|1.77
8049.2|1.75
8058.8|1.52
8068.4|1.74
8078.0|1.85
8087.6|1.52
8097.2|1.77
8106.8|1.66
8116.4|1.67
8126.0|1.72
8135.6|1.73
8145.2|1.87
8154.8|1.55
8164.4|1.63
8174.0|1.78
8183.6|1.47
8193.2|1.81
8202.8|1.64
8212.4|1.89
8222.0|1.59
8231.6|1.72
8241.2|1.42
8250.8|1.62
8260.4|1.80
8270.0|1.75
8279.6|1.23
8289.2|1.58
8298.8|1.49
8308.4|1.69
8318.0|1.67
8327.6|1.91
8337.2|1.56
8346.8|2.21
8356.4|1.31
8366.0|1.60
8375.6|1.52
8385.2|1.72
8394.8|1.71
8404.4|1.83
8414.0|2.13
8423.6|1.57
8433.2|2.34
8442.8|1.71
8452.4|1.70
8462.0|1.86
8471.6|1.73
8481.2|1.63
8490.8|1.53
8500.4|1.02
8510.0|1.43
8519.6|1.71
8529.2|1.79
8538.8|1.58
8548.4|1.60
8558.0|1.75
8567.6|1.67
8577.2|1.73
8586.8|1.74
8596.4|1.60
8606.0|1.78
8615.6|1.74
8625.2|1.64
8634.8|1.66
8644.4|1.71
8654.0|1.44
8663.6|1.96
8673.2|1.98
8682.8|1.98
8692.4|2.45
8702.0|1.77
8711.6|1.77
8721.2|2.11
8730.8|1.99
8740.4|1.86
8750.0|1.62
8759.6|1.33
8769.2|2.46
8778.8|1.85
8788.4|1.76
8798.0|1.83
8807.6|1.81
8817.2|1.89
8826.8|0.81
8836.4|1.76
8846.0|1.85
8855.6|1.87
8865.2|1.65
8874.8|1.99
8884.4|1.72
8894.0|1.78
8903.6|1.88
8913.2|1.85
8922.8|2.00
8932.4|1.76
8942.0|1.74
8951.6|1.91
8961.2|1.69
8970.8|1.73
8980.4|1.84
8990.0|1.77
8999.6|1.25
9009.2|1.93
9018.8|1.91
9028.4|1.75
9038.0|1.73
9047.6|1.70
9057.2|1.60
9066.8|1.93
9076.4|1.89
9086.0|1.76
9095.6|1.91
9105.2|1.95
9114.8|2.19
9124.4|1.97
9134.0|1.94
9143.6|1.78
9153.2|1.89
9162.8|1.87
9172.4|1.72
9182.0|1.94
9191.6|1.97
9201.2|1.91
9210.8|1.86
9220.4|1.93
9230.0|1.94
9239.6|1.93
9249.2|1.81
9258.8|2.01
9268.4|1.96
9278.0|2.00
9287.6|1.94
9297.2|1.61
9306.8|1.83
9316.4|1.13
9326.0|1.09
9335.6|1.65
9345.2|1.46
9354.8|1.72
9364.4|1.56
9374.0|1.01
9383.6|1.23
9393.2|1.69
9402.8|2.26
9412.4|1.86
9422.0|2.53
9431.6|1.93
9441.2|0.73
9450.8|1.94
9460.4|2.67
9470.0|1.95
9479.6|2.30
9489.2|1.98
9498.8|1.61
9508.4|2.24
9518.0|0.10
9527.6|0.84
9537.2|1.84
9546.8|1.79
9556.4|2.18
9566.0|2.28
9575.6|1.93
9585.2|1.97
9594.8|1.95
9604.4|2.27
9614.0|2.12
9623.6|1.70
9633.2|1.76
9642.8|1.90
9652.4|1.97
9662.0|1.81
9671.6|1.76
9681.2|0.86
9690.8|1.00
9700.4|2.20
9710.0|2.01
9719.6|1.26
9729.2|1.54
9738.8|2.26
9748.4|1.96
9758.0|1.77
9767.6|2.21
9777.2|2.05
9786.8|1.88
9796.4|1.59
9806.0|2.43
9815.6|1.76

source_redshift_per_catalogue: 0.642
